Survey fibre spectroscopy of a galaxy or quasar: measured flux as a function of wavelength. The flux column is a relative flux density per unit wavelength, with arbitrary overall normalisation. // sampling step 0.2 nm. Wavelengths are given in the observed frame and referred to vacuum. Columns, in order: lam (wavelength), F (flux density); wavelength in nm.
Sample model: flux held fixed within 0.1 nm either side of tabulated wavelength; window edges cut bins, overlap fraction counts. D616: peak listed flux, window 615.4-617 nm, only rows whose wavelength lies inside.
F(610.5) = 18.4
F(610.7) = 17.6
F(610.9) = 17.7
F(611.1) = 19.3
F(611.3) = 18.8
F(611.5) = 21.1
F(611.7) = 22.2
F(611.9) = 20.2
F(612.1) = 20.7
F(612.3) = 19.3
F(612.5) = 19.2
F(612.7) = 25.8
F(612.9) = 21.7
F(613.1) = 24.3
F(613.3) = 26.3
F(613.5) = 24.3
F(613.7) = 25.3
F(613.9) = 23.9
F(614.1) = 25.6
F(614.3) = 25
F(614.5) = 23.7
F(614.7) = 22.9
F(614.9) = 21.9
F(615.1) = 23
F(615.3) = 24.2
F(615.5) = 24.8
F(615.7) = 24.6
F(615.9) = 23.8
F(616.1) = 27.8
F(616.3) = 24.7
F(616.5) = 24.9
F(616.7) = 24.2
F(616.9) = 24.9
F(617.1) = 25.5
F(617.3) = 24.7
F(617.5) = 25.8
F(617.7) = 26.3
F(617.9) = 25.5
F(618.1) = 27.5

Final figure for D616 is 27.8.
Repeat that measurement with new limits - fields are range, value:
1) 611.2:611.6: 21.1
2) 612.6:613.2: 25.8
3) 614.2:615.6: 25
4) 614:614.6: 25.6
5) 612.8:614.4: 26.3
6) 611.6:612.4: 22.2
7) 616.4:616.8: 24.9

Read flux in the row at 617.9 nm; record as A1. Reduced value 25.5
